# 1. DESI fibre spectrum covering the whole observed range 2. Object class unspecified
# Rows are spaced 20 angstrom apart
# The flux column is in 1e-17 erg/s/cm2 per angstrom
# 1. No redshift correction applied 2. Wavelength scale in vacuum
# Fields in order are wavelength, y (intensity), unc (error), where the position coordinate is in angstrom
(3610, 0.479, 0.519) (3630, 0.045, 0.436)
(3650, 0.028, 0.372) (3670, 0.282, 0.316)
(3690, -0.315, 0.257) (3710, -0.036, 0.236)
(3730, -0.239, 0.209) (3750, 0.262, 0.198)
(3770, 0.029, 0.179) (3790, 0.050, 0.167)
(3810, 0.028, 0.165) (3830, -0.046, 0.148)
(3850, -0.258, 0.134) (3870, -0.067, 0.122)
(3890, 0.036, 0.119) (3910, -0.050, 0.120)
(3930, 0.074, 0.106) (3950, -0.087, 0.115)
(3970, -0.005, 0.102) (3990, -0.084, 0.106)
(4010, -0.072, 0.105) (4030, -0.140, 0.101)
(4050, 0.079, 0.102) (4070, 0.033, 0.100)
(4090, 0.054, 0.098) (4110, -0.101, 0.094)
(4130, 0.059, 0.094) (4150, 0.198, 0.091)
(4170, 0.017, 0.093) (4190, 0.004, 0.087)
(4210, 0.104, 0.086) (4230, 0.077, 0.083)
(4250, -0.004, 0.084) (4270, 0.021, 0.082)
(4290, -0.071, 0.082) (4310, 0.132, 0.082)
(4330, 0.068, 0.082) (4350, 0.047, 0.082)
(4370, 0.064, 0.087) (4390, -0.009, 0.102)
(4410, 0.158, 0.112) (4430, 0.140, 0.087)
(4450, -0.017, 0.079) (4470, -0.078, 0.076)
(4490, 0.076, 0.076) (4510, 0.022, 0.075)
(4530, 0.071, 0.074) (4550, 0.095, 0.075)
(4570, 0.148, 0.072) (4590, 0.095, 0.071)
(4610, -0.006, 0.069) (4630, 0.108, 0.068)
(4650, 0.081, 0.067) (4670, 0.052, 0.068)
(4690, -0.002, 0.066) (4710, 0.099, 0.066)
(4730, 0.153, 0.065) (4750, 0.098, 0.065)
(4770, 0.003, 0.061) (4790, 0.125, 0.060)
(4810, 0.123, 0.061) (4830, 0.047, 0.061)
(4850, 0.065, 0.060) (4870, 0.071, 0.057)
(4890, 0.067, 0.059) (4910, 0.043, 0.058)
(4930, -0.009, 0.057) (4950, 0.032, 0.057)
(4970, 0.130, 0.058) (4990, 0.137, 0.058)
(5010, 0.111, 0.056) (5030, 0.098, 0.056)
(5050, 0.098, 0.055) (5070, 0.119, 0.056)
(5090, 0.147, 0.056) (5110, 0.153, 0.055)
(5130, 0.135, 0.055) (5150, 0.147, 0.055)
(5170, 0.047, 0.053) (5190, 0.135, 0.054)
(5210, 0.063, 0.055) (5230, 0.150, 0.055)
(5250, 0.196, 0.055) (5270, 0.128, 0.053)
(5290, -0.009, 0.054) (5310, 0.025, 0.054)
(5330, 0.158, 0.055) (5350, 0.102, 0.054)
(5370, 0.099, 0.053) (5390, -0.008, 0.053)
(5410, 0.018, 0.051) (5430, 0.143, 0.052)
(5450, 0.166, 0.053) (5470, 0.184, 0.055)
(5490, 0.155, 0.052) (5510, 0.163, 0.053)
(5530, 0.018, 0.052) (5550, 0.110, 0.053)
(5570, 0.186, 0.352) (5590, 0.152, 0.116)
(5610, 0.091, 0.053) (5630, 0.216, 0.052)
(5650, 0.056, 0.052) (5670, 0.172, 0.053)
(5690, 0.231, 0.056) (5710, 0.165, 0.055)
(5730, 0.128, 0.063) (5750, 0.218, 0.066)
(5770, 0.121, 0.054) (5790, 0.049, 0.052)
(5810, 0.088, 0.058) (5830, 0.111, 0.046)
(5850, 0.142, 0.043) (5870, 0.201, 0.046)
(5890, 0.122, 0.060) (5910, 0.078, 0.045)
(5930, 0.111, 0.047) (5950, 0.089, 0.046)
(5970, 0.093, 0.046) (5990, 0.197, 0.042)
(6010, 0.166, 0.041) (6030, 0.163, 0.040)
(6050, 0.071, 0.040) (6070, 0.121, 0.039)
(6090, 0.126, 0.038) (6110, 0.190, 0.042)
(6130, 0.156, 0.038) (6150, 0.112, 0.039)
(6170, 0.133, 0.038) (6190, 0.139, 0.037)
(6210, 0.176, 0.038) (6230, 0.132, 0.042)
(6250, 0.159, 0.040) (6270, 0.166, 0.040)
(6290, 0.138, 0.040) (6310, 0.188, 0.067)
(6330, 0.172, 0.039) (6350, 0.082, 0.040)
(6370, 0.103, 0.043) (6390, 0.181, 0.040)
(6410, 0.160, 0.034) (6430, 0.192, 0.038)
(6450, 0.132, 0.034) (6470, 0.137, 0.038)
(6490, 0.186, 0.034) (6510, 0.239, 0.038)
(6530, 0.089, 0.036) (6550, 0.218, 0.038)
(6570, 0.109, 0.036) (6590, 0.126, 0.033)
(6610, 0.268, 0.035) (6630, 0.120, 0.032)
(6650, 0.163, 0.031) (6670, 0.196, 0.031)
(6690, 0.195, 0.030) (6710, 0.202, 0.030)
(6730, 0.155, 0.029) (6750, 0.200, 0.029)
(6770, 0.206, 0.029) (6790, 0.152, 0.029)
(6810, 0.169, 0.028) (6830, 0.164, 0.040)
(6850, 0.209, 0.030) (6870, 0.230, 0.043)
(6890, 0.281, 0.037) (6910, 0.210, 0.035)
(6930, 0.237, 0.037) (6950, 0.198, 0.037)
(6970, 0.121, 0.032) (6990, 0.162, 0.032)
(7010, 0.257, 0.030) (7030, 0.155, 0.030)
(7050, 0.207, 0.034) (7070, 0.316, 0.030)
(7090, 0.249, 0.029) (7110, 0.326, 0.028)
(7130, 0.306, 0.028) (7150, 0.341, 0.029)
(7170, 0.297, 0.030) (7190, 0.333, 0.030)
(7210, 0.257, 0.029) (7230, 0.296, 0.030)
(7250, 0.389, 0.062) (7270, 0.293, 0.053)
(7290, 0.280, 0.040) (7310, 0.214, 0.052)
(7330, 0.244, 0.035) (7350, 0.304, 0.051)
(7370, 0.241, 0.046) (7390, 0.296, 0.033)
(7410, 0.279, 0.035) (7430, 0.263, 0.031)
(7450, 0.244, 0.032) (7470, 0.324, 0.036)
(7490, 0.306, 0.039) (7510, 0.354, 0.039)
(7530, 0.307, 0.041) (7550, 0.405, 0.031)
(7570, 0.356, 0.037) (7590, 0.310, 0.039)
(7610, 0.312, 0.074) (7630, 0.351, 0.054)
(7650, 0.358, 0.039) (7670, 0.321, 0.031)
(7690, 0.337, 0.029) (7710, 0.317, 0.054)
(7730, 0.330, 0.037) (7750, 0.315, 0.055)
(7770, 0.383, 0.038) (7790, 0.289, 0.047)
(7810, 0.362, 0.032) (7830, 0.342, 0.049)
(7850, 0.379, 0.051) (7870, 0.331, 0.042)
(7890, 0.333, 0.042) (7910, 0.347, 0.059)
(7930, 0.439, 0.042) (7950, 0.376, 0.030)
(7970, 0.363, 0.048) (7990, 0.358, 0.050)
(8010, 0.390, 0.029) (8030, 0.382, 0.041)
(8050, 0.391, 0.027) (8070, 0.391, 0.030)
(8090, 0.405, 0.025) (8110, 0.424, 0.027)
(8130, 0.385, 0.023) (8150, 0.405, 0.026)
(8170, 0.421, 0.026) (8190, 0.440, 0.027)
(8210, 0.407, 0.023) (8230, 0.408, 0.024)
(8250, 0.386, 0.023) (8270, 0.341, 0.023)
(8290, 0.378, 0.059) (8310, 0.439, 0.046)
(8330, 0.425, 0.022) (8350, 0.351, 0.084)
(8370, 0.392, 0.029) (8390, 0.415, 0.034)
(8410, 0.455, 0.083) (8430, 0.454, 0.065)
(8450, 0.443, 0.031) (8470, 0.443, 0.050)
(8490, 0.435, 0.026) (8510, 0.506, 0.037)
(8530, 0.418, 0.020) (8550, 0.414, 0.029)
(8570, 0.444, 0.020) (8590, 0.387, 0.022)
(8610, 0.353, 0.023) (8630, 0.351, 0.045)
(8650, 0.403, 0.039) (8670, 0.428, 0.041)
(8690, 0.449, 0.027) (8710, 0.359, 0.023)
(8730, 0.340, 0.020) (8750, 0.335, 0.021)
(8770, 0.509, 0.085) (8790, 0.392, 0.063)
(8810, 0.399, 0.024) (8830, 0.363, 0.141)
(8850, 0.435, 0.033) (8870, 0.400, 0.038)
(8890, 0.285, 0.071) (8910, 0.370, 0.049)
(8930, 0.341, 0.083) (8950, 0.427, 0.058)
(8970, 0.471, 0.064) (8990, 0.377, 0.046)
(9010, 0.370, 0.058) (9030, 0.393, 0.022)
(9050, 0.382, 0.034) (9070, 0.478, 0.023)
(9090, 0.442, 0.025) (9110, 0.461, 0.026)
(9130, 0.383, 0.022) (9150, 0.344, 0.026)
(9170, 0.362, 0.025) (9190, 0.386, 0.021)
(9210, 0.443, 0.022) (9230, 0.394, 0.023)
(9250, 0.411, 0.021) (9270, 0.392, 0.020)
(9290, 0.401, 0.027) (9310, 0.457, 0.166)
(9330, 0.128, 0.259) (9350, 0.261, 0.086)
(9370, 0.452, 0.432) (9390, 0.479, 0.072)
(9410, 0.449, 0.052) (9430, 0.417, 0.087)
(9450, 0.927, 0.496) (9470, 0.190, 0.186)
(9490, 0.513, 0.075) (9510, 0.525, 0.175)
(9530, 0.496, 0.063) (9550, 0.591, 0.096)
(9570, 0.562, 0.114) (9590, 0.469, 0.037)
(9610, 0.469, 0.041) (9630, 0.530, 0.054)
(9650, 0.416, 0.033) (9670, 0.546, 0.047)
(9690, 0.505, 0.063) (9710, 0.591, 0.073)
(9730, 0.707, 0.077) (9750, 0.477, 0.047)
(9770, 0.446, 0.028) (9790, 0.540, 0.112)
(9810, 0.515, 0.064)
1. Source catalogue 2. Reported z 0.77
